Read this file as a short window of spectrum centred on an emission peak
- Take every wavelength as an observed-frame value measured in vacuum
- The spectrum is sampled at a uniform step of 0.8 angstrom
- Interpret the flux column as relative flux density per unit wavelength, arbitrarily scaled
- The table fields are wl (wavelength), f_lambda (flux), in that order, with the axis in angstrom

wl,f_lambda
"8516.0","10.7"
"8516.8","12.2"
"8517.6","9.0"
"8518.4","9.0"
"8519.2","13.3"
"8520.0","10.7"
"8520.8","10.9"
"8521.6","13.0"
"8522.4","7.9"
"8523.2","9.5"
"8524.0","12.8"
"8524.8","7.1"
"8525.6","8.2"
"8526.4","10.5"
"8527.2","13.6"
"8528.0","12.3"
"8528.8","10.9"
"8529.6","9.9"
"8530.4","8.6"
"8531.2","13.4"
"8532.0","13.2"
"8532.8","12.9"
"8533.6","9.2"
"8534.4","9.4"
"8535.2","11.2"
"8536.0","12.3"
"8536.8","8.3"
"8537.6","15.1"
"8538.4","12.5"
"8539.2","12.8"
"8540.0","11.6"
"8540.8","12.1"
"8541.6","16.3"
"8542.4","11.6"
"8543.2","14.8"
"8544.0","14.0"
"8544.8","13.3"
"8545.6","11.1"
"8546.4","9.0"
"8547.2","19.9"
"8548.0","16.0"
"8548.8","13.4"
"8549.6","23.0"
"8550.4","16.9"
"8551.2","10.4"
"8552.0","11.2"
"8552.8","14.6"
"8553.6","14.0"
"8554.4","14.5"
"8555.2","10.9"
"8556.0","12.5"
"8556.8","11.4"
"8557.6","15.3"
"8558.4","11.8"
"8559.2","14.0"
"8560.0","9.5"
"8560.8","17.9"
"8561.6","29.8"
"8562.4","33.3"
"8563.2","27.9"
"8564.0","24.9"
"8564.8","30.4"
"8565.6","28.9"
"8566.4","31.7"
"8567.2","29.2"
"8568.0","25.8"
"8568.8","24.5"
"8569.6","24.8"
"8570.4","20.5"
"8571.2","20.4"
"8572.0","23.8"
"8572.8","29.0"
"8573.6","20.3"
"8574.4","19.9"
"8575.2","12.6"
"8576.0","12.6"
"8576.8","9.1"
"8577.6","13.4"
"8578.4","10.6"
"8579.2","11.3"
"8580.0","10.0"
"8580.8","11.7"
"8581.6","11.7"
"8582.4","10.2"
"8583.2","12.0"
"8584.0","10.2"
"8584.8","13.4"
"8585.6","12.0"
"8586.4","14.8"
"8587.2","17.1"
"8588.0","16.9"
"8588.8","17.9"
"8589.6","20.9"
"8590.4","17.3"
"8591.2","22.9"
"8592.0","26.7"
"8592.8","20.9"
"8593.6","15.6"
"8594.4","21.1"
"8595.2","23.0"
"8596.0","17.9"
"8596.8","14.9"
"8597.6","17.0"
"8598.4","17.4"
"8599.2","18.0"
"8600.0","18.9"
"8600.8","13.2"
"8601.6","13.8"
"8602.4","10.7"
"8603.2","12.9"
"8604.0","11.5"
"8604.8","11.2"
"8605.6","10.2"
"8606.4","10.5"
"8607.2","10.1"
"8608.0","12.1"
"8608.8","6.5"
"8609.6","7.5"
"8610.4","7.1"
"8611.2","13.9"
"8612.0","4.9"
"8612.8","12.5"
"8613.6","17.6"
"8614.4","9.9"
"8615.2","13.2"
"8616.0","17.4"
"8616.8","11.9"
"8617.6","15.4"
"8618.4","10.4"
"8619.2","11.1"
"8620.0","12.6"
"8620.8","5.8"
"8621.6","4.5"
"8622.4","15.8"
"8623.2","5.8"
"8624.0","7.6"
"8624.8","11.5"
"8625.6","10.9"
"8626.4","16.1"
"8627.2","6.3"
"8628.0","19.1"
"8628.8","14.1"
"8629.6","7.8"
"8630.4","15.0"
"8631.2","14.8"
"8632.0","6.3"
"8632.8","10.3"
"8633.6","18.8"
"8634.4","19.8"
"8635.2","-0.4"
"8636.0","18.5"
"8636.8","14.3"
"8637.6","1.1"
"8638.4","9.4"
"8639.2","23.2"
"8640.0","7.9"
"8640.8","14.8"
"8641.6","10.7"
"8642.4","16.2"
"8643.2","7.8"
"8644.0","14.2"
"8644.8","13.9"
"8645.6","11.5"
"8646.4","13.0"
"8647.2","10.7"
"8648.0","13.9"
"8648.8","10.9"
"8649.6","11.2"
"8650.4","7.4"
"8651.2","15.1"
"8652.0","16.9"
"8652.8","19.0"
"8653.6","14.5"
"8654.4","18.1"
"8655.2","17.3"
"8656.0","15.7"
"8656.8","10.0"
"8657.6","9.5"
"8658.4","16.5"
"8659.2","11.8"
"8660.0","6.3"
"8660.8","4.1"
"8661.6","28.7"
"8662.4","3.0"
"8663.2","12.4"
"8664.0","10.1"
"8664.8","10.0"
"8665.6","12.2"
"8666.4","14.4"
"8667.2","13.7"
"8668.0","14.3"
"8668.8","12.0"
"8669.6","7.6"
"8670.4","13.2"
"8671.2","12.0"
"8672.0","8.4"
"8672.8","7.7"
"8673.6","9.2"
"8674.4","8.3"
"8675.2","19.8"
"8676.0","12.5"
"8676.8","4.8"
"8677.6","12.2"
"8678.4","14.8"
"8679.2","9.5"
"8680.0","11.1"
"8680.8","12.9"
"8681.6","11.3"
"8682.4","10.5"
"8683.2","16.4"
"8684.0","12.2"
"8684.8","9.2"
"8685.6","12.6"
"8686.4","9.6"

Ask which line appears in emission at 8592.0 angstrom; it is [N II] 6583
